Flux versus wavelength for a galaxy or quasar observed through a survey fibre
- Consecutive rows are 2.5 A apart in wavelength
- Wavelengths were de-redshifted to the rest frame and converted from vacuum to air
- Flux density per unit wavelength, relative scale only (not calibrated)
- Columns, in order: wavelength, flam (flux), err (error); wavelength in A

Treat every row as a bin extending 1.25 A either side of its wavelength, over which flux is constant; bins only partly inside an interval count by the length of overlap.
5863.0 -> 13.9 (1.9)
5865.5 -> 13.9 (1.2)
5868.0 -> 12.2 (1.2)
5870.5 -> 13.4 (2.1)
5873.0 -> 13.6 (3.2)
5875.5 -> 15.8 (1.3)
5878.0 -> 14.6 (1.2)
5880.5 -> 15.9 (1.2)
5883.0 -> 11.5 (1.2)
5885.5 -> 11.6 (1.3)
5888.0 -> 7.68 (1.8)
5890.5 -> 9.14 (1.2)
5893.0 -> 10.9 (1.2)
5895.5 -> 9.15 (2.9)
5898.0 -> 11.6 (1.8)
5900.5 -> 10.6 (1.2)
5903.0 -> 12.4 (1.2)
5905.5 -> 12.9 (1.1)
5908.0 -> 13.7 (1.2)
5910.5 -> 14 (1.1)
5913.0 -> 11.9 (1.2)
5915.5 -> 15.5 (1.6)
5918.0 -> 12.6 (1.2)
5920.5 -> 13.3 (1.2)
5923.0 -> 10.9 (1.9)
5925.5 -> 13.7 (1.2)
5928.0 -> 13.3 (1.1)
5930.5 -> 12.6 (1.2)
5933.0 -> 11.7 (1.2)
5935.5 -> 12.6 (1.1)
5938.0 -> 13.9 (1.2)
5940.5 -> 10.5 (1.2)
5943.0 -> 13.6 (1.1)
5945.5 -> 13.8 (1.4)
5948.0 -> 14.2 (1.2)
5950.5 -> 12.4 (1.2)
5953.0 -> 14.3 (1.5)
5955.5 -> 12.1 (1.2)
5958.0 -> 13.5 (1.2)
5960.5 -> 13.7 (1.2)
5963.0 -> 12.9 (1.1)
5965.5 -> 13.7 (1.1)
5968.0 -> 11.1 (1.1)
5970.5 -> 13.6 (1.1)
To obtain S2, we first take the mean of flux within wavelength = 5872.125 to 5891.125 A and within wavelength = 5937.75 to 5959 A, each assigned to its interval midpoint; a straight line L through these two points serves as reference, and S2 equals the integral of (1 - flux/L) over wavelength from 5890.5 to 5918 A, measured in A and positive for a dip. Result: 1.3 A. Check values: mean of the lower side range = 12.6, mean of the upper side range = 13.1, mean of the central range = 12.1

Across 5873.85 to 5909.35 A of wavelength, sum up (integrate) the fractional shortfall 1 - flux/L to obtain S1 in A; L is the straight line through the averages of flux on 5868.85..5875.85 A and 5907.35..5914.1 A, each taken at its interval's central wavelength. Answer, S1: 4.15 A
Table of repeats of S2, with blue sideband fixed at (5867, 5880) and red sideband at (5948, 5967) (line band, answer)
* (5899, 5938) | 2.4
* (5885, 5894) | 2.8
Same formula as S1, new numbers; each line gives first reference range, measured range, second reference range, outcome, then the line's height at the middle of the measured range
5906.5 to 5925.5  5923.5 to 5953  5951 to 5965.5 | 0.6 A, 13.2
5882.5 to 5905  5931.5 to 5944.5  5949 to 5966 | -0.1 A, 12.4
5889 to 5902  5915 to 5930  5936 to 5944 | -1.8 A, 11.7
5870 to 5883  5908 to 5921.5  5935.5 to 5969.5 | 0.2 A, 13.7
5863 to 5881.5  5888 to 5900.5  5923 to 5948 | 3.4 A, 13.7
